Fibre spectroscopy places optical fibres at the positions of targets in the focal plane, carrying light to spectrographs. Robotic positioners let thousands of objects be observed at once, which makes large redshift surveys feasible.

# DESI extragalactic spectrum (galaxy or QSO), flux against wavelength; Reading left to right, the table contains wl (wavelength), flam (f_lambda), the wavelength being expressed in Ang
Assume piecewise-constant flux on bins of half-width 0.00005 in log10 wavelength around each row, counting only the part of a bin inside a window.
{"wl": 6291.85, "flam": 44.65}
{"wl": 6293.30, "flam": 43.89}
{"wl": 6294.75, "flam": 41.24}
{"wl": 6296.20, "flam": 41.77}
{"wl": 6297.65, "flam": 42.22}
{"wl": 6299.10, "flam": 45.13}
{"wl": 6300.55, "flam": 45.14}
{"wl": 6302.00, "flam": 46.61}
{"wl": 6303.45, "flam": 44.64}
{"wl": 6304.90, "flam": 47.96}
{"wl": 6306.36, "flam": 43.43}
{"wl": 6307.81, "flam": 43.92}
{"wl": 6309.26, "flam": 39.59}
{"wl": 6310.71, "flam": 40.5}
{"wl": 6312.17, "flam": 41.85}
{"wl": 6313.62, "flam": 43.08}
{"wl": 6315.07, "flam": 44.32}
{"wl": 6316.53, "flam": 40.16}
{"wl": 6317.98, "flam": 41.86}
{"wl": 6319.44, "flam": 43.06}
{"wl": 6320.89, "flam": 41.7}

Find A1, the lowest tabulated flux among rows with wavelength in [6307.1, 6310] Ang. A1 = 39.59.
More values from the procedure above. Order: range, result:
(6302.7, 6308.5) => 43.43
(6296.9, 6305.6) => 42.22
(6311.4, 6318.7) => 40.16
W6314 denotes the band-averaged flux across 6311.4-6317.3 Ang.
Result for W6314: 42.3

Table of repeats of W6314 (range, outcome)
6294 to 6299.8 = 42.6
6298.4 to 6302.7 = 45.6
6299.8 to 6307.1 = 45.5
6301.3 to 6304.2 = 45.7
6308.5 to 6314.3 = 41.3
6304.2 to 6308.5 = 45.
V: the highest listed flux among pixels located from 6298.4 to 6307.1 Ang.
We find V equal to 47.96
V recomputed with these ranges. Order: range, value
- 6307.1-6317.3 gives 44.32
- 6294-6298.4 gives 42.22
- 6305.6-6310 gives 43.92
